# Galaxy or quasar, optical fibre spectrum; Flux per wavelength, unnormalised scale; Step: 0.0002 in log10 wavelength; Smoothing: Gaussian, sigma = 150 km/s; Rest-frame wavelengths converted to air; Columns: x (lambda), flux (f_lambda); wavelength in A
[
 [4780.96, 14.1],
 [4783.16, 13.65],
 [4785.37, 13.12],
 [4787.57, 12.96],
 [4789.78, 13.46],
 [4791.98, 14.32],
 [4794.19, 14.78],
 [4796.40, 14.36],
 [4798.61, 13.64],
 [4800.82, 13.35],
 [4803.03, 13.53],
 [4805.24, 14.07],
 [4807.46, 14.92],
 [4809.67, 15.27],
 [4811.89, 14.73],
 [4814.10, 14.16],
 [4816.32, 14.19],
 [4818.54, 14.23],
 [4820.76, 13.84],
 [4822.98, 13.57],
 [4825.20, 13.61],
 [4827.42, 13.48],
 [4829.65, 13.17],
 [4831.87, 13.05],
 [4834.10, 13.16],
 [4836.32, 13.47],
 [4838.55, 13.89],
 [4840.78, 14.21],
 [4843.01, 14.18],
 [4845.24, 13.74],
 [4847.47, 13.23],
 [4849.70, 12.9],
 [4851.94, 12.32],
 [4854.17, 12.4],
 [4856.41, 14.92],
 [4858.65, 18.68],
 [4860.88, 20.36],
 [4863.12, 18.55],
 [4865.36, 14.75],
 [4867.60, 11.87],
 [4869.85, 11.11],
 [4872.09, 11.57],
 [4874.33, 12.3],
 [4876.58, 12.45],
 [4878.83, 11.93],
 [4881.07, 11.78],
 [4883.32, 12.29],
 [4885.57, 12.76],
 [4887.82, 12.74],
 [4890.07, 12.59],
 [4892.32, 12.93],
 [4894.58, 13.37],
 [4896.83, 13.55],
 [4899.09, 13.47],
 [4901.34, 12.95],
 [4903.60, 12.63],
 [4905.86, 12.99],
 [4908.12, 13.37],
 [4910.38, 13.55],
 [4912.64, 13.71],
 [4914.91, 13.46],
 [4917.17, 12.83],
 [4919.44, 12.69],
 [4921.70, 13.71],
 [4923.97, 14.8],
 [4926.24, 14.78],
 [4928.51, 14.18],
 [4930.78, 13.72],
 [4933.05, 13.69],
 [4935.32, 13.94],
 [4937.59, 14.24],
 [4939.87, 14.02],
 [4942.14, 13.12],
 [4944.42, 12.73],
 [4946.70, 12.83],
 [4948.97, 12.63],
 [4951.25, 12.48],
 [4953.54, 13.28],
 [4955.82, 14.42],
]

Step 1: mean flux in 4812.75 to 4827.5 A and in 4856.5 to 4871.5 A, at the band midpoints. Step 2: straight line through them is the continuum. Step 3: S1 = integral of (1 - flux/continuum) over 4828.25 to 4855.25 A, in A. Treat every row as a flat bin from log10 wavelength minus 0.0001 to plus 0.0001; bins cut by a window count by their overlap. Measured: 2.66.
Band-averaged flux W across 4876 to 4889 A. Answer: 12.3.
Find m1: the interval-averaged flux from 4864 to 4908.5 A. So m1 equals 12.7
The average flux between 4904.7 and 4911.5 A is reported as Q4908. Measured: 13.3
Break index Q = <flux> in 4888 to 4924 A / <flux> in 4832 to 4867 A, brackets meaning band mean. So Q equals 0.90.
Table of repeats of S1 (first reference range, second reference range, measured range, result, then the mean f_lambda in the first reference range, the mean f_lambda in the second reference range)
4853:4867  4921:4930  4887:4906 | 2.79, 16.4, 14.4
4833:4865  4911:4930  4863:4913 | 4.60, 14.7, 13.8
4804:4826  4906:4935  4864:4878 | 1.52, 14.3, 13.7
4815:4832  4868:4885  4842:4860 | -1.93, 13.7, 11.9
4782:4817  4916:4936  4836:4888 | 0.83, 14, 13.8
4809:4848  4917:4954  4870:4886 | 1.90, 13.8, 13.5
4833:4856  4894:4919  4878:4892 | 0.95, 13.4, 13.2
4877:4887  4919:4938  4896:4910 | -0.15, 12.2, 14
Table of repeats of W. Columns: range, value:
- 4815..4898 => 13.6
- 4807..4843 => 13.9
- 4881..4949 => 13.3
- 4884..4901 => 13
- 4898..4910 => 13.1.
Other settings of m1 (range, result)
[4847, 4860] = 14.2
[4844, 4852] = 13.2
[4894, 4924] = 13.3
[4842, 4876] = 14.2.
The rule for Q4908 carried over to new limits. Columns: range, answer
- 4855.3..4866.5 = 17.5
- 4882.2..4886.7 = 12.5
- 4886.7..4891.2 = 12.7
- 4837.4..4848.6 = 13.8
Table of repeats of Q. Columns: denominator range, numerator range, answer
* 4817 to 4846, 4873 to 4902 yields 0.93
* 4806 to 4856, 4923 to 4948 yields 1.01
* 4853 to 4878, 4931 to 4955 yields 0.92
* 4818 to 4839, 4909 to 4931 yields 1.02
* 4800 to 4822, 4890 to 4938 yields 0.95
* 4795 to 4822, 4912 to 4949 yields 0.96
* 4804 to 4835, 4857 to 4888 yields 0.99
